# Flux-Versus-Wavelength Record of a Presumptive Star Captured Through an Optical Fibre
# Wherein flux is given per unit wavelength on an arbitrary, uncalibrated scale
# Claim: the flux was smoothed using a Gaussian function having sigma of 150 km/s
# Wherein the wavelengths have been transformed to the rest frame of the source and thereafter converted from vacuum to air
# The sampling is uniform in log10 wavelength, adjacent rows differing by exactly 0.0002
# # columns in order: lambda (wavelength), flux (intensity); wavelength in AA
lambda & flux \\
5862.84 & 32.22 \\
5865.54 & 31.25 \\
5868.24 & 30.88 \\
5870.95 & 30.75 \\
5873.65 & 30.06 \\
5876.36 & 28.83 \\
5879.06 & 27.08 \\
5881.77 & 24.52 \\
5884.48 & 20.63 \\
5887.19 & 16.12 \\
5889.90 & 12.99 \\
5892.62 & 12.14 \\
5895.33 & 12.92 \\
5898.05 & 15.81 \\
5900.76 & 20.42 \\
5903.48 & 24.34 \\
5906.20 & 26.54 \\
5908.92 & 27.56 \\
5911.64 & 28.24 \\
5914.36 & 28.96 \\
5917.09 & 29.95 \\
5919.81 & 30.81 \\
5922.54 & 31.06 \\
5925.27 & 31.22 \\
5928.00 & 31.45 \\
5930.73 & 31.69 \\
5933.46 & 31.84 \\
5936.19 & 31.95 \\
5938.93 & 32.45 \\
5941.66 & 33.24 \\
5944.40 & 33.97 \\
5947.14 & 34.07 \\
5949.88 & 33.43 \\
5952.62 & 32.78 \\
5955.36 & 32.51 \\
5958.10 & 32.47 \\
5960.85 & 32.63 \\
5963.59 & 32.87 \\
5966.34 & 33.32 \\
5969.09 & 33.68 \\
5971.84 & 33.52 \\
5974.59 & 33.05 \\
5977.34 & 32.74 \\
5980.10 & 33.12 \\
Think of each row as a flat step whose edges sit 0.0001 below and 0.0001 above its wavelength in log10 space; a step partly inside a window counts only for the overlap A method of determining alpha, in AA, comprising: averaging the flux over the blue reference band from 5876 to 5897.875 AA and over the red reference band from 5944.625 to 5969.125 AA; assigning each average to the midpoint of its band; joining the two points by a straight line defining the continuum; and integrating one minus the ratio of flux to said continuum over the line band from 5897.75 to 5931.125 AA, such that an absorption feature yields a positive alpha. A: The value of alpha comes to -4.5 AA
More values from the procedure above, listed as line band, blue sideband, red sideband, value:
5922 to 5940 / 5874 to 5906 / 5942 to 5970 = -2.2 AA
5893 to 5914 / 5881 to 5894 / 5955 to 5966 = -1.5 AA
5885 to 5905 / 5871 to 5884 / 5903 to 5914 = 7.8 AA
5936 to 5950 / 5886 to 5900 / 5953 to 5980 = -3.3 AA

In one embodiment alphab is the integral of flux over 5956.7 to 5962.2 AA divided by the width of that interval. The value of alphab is 32.5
